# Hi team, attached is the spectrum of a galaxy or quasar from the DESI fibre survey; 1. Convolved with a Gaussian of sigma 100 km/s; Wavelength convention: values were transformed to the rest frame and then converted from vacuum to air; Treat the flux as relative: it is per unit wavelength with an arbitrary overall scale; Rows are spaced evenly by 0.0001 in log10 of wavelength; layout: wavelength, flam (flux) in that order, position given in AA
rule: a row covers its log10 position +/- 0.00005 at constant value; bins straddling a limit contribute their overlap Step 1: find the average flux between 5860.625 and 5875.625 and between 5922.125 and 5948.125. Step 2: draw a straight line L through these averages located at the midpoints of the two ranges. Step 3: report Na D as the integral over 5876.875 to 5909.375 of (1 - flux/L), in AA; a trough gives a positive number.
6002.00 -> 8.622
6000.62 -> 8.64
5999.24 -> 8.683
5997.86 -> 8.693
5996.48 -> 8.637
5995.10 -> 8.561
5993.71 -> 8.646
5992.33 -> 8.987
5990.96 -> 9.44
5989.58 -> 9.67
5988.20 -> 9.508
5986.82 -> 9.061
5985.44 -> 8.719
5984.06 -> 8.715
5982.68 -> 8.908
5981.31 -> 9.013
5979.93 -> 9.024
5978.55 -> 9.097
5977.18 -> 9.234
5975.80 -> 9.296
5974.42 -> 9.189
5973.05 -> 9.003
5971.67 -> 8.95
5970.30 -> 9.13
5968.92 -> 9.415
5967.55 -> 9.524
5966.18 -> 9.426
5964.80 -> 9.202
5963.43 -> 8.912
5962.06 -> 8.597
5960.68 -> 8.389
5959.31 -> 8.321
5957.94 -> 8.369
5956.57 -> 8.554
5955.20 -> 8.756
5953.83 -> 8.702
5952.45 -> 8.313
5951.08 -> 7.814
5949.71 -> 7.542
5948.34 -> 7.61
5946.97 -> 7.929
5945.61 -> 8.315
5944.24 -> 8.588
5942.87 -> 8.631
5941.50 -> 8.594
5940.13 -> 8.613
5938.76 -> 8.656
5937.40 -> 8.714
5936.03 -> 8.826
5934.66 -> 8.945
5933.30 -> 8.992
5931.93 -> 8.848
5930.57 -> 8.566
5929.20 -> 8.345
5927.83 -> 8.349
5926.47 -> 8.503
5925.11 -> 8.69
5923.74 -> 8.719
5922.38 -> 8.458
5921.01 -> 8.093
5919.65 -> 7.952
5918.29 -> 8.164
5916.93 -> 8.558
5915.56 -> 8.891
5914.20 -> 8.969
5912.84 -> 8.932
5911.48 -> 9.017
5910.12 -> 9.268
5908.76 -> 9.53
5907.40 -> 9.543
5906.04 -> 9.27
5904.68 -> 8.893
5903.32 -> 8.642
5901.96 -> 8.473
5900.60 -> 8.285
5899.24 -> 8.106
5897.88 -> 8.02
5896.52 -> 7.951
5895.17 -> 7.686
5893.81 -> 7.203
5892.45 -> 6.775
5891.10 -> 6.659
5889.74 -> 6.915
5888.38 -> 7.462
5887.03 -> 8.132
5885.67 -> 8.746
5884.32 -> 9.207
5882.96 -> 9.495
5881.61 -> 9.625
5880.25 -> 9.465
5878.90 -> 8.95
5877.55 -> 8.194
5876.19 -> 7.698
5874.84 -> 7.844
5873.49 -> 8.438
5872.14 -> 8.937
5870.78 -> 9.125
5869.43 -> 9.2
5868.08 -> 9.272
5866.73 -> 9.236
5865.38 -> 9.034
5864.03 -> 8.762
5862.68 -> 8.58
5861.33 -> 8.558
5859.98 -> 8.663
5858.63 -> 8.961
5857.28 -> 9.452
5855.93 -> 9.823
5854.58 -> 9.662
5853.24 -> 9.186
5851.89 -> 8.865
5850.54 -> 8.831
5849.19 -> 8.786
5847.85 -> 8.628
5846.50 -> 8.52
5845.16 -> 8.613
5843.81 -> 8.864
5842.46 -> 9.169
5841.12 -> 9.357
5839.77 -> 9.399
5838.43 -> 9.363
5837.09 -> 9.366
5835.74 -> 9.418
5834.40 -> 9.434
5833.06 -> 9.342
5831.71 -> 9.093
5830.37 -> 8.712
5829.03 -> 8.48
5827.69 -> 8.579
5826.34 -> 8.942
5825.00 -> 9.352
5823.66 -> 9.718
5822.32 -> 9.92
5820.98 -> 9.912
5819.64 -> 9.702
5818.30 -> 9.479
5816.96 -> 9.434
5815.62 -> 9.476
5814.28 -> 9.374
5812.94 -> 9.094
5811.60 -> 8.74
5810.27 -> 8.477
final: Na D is 1.3 AA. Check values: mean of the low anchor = 8.81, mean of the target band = 8.38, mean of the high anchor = 8.58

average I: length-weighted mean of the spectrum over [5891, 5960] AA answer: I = 8.45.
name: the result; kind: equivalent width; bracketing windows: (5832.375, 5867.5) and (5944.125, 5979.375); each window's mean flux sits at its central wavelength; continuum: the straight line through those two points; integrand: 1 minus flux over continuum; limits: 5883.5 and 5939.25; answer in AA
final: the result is 2.7 AA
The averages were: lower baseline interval 9.07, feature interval 8.44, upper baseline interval 8.7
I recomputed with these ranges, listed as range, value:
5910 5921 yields 8.66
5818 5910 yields 8.81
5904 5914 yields 9.2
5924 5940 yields 8.68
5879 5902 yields 8.14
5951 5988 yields 8.9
